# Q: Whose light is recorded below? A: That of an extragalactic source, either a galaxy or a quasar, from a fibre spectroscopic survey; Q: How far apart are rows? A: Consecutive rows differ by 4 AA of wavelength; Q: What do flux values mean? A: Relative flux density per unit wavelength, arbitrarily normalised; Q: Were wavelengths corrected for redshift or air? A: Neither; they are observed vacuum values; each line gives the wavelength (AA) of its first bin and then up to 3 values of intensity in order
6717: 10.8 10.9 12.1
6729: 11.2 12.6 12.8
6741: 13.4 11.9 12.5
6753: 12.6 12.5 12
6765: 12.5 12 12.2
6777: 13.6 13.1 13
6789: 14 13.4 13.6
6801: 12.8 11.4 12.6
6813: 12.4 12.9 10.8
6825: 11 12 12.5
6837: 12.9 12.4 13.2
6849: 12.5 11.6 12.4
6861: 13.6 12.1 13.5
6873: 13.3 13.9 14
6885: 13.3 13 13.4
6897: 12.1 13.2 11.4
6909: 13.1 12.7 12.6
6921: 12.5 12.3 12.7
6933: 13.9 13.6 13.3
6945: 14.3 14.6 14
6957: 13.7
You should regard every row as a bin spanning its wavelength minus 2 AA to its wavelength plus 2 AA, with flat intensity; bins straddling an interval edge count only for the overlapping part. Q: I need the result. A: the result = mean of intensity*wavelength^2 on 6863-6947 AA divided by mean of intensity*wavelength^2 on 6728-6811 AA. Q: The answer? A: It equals 1.07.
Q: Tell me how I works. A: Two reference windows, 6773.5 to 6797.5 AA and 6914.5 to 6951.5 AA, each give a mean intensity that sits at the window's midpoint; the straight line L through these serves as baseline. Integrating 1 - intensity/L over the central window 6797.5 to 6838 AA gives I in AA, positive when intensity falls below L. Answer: 3.6 AA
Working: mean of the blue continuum 13.4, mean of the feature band 12.2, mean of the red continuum 13.3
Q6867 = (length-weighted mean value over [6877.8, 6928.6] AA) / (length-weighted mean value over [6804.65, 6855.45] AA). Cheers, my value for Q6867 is 1.1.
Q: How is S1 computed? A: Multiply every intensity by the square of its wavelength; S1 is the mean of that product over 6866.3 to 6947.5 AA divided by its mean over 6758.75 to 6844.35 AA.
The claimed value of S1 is 1.08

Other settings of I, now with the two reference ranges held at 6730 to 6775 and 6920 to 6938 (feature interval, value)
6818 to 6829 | 1.2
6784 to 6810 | -0.9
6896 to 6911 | 0.5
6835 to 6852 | 0.0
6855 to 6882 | -0.9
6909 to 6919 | 0.2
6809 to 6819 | 0.0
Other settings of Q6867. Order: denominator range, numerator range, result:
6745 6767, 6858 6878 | 1.07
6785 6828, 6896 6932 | 1.00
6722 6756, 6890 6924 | 1.02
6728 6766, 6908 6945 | 1.05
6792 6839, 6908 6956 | 1.08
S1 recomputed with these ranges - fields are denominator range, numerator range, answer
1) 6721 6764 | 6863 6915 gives 1.10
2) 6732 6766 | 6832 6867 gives 1.03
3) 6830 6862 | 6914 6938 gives 1.05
